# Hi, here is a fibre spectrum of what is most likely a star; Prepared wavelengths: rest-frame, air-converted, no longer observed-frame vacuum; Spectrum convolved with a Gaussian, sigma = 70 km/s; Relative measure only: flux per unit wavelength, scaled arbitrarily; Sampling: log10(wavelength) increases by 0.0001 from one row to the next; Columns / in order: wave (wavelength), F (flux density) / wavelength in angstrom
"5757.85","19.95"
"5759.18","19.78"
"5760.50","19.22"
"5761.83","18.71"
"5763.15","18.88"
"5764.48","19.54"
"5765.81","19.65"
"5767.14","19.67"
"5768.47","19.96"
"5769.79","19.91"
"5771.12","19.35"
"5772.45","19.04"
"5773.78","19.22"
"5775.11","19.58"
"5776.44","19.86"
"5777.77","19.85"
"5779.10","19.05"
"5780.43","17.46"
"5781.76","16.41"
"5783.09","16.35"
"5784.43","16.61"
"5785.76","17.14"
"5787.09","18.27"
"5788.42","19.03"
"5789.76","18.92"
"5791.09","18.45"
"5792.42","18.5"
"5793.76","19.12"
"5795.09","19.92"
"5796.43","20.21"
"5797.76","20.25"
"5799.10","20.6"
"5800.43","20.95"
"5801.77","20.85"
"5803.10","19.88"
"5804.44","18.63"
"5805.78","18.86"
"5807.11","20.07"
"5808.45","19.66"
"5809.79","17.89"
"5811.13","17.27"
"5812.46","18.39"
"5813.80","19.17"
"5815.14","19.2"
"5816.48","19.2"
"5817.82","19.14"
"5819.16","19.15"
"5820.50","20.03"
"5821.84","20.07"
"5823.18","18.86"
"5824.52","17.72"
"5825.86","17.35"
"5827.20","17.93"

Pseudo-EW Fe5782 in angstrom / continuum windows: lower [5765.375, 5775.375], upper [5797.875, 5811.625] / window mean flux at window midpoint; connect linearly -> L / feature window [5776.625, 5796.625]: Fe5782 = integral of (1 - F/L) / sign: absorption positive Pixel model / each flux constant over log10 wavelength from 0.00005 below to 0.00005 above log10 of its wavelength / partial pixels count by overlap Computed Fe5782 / 1.2 angstrom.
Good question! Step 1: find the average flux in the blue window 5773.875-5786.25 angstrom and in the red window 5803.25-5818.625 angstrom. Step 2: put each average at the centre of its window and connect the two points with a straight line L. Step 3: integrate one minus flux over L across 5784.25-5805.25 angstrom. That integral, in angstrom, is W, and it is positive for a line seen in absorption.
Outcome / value -0.9 angstrom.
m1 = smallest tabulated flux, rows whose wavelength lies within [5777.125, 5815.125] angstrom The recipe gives 16.35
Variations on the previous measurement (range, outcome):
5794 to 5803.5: 19.88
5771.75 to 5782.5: 16.41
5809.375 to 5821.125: 17.27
